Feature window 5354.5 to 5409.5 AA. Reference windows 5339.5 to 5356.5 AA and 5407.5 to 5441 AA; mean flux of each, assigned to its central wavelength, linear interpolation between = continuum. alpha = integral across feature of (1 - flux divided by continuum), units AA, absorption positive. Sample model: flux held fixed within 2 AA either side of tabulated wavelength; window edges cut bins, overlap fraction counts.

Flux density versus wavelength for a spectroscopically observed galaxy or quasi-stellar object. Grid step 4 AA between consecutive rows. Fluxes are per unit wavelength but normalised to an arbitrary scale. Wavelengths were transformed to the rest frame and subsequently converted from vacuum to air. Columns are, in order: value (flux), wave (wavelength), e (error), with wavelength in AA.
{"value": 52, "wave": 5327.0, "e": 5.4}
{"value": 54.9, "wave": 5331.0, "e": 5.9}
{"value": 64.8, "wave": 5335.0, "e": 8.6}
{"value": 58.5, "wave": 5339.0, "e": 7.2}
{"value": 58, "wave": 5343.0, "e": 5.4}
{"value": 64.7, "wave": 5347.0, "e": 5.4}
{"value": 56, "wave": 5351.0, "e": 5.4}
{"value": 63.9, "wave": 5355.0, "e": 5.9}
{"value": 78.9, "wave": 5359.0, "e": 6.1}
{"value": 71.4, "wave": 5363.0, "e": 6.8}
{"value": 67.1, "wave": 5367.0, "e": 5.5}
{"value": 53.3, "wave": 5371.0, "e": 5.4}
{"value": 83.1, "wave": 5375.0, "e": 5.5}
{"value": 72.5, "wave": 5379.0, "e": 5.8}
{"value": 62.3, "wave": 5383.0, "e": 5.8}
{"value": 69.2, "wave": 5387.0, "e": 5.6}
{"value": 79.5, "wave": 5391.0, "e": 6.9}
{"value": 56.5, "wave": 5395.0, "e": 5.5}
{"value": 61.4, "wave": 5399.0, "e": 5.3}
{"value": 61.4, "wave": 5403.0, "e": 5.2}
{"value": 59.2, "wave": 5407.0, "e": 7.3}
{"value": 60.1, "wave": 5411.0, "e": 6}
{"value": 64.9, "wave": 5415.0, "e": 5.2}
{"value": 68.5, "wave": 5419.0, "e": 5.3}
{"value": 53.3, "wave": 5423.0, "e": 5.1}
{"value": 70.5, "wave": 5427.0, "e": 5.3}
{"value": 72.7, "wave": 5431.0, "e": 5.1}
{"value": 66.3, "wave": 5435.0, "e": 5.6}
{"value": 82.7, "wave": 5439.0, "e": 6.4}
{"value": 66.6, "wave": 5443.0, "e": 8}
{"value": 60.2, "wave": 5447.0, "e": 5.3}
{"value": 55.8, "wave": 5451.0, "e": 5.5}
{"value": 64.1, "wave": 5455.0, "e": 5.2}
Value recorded -3.4 AA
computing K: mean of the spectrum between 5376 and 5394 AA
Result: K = 70.8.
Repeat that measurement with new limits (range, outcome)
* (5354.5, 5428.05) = 66.1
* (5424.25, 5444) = 71.3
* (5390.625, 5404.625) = 63.1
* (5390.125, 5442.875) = 65.7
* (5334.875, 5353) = 59.9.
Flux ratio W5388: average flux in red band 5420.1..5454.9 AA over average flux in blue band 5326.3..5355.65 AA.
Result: 1.11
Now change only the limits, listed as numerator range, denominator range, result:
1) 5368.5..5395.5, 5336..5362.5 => 1.08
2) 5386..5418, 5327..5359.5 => 1.05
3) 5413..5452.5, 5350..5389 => 0.97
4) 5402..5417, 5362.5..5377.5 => 0.90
